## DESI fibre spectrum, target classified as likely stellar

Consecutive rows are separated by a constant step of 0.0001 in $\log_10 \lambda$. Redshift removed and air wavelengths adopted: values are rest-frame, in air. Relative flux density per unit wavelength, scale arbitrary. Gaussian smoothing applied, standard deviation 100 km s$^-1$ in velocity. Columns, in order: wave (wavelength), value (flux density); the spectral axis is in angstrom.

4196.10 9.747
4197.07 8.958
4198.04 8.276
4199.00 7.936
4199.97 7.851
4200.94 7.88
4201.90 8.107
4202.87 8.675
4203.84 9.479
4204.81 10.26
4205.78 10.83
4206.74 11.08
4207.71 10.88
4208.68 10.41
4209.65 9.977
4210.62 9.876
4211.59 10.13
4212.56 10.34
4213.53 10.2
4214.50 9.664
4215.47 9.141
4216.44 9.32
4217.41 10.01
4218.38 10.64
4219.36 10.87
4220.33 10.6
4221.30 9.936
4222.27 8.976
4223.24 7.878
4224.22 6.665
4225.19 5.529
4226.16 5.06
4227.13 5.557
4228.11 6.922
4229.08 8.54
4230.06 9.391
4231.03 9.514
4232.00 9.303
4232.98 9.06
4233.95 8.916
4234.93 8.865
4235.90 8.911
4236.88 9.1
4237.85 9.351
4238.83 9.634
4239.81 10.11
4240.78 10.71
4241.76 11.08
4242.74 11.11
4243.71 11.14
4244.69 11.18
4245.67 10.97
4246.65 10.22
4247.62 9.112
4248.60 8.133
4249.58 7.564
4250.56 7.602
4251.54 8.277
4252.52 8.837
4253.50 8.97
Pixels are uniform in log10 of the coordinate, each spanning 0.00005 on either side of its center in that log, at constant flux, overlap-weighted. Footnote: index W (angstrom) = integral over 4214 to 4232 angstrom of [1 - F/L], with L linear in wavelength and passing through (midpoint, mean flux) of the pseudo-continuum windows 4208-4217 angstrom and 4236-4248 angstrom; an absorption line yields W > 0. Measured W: 2.6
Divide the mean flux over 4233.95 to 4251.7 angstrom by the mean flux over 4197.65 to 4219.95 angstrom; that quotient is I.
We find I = 1.00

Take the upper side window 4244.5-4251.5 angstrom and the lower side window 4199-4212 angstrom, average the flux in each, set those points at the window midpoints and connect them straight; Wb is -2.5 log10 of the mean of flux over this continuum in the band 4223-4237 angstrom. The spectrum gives 0.17 mag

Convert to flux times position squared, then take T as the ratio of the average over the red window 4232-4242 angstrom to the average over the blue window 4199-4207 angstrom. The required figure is 1.06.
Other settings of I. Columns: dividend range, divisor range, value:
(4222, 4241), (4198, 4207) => 0.93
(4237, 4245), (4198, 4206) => 1.19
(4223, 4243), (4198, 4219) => 0.89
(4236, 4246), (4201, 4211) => 1.05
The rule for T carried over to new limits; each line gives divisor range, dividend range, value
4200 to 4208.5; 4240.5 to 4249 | 1.11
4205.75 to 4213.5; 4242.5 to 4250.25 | 0.96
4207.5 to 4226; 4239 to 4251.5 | 1.06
